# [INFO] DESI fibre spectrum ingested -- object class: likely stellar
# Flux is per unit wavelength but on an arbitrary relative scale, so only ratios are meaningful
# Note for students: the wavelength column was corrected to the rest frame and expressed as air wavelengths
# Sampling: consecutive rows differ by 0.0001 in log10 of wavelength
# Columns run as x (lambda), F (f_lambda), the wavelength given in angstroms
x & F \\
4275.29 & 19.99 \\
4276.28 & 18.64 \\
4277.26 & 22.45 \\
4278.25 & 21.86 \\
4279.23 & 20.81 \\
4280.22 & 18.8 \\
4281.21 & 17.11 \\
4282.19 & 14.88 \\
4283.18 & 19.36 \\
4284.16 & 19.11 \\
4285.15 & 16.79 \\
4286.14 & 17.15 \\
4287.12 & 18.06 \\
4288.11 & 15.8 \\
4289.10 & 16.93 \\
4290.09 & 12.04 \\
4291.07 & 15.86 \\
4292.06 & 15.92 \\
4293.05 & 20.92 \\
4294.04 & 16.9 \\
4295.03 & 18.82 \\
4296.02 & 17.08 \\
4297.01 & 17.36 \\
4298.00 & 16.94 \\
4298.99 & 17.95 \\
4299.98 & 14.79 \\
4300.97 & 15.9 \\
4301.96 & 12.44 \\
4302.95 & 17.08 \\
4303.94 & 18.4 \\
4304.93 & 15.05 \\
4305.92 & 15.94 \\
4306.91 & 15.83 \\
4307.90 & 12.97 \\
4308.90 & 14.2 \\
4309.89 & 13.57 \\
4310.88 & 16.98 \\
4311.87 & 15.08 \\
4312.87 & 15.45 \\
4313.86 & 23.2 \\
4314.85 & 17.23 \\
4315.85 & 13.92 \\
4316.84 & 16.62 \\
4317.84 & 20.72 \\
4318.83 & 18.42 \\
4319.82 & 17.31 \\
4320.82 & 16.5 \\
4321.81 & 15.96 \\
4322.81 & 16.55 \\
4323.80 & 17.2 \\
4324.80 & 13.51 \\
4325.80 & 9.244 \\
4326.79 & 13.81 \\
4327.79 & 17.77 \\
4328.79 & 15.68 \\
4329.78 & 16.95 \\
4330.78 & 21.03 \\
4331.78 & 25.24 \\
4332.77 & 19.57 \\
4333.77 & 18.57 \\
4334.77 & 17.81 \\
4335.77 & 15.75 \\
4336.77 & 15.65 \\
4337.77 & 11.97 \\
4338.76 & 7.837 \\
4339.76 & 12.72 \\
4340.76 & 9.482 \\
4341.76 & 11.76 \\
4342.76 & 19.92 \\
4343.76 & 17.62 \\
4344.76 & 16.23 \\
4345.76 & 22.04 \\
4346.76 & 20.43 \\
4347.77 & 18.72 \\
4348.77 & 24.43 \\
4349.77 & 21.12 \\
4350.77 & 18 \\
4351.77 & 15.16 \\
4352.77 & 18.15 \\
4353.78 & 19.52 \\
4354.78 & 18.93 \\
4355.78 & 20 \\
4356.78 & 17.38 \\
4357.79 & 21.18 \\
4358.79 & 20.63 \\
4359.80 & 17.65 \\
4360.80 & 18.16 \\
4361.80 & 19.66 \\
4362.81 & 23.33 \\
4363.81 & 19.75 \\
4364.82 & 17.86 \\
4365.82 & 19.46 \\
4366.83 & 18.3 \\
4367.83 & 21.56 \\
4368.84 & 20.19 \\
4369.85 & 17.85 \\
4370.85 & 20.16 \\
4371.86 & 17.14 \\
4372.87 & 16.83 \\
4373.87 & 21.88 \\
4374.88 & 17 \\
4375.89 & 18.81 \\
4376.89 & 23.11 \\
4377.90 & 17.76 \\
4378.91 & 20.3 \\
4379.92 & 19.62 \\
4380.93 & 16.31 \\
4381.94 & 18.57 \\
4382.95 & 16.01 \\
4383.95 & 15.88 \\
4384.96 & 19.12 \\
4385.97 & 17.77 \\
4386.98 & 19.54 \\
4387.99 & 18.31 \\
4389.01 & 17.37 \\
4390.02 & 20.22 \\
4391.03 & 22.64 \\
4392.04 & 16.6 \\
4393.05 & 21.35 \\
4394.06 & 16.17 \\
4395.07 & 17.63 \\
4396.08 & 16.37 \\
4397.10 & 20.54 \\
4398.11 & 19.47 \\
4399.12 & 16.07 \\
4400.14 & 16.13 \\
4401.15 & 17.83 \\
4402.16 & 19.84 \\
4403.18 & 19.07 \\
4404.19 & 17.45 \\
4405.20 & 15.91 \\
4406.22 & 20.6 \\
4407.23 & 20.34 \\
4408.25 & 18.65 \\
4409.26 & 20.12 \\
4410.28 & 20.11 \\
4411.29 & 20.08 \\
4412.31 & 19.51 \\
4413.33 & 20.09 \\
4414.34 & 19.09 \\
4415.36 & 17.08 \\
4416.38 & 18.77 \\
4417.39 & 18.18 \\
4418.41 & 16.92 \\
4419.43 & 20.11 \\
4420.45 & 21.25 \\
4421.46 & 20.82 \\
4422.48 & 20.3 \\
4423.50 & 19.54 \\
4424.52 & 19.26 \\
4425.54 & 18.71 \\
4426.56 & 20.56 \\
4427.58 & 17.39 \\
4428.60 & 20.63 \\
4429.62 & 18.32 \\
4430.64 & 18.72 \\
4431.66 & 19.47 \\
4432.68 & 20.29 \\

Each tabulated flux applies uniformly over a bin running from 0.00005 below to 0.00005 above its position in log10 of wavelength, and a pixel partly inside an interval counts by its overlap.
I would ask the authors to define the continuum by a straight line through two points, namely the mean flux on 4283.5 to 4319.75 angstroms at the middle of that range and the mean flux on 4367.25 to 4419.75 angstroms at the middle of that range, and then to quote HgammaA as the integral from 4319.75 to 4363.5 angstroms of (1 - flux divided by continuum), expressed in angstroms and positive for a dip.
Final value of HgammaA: 0.3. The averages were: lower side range 16.6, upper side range 18.7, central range 17.4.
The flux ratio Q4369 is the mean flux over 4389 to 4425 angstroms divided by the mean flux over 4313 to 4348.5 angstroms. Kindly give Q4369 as 1.14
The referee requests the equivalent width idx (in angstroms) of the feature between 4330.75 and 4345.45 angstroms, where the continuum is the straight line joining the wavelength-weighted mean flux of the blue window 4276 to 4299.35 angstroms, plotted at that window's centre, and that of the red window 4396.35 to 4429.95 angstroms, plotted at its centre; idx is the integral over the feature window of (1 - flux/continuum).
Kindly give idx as 1.8 angstroms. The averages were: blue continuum 17.8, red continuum 19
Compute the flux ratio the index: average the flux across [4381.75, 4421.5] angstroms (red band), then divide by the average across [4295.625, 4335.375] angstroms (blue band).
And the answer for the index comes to 1.12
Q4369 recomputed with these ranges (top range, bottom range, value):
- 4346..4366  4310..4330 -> 1.19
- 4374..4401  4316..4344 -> 1.15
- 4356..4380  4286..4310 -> 1.20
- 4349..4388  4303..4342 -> 1.19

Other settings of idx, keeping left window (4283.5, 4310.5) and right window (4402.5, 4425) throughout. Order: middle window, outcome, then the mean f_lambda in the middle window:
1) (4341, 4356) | -0.9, 18.6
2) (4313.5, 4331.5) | 0.1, 16.8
